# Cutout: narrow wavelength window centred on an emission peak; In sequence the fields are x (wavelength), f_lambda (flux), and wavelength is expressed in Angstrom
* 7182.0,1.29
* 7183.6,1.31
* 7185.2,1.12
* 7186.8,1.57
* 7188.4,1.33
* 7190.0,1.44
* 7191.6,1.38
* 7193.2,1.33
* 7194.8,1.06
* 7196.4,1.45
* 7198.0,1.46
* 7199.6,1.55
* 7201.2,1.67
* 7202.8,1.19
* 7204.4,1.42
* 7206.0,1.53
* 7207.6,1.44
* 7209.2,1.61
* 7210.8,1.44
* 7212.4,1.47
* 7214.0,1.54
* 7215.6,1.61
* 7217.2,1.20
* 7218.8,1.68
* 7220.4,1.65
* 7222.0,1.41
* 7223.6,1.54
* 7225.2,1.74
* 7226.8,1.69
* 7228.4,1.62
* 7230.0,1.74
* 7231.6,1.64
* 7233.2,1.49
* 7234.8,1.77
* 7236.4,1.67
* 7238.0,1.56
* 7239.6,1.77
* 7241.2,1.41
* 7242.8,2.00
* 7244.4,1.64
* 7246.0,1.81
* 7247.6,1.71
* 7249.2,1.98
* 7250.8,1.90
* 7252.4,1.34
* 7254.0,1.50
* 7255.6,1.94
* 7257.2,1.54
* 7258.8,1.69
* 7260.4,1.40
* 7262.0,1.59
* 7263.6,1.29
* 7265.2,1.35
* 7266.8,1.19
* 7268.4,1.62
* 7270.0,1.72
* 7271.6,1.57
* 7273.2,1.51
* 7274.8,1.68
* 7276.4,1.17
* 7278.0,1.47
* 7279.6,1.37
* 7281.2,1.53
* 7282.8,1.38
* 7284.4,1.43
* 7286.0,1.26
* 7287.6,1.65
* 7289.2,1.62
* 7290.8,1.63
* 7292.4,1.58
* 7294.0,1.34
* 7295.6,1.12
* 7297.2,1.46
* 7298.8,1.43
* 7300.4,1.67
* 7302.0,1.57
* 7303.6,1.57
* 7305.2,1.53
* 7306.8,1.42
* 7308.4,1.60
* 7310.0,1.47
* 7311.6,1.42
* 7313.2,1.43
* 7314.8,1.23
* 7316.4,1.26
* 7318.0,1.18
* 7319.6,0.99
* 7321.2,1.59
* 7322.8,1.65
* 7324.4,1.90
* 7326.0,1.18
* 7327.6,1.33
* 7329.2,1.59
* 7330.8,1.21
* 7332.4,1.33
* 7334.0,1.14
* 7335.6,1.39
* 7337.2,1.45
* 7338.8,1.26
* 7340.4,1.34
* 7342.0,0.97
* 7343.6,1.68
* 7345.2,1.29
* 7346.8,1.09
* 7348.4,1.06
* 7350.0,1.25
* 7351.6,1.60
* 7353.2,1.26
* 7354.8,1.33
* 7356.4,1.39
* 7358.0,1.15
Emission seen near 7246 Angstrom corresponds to Mg II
